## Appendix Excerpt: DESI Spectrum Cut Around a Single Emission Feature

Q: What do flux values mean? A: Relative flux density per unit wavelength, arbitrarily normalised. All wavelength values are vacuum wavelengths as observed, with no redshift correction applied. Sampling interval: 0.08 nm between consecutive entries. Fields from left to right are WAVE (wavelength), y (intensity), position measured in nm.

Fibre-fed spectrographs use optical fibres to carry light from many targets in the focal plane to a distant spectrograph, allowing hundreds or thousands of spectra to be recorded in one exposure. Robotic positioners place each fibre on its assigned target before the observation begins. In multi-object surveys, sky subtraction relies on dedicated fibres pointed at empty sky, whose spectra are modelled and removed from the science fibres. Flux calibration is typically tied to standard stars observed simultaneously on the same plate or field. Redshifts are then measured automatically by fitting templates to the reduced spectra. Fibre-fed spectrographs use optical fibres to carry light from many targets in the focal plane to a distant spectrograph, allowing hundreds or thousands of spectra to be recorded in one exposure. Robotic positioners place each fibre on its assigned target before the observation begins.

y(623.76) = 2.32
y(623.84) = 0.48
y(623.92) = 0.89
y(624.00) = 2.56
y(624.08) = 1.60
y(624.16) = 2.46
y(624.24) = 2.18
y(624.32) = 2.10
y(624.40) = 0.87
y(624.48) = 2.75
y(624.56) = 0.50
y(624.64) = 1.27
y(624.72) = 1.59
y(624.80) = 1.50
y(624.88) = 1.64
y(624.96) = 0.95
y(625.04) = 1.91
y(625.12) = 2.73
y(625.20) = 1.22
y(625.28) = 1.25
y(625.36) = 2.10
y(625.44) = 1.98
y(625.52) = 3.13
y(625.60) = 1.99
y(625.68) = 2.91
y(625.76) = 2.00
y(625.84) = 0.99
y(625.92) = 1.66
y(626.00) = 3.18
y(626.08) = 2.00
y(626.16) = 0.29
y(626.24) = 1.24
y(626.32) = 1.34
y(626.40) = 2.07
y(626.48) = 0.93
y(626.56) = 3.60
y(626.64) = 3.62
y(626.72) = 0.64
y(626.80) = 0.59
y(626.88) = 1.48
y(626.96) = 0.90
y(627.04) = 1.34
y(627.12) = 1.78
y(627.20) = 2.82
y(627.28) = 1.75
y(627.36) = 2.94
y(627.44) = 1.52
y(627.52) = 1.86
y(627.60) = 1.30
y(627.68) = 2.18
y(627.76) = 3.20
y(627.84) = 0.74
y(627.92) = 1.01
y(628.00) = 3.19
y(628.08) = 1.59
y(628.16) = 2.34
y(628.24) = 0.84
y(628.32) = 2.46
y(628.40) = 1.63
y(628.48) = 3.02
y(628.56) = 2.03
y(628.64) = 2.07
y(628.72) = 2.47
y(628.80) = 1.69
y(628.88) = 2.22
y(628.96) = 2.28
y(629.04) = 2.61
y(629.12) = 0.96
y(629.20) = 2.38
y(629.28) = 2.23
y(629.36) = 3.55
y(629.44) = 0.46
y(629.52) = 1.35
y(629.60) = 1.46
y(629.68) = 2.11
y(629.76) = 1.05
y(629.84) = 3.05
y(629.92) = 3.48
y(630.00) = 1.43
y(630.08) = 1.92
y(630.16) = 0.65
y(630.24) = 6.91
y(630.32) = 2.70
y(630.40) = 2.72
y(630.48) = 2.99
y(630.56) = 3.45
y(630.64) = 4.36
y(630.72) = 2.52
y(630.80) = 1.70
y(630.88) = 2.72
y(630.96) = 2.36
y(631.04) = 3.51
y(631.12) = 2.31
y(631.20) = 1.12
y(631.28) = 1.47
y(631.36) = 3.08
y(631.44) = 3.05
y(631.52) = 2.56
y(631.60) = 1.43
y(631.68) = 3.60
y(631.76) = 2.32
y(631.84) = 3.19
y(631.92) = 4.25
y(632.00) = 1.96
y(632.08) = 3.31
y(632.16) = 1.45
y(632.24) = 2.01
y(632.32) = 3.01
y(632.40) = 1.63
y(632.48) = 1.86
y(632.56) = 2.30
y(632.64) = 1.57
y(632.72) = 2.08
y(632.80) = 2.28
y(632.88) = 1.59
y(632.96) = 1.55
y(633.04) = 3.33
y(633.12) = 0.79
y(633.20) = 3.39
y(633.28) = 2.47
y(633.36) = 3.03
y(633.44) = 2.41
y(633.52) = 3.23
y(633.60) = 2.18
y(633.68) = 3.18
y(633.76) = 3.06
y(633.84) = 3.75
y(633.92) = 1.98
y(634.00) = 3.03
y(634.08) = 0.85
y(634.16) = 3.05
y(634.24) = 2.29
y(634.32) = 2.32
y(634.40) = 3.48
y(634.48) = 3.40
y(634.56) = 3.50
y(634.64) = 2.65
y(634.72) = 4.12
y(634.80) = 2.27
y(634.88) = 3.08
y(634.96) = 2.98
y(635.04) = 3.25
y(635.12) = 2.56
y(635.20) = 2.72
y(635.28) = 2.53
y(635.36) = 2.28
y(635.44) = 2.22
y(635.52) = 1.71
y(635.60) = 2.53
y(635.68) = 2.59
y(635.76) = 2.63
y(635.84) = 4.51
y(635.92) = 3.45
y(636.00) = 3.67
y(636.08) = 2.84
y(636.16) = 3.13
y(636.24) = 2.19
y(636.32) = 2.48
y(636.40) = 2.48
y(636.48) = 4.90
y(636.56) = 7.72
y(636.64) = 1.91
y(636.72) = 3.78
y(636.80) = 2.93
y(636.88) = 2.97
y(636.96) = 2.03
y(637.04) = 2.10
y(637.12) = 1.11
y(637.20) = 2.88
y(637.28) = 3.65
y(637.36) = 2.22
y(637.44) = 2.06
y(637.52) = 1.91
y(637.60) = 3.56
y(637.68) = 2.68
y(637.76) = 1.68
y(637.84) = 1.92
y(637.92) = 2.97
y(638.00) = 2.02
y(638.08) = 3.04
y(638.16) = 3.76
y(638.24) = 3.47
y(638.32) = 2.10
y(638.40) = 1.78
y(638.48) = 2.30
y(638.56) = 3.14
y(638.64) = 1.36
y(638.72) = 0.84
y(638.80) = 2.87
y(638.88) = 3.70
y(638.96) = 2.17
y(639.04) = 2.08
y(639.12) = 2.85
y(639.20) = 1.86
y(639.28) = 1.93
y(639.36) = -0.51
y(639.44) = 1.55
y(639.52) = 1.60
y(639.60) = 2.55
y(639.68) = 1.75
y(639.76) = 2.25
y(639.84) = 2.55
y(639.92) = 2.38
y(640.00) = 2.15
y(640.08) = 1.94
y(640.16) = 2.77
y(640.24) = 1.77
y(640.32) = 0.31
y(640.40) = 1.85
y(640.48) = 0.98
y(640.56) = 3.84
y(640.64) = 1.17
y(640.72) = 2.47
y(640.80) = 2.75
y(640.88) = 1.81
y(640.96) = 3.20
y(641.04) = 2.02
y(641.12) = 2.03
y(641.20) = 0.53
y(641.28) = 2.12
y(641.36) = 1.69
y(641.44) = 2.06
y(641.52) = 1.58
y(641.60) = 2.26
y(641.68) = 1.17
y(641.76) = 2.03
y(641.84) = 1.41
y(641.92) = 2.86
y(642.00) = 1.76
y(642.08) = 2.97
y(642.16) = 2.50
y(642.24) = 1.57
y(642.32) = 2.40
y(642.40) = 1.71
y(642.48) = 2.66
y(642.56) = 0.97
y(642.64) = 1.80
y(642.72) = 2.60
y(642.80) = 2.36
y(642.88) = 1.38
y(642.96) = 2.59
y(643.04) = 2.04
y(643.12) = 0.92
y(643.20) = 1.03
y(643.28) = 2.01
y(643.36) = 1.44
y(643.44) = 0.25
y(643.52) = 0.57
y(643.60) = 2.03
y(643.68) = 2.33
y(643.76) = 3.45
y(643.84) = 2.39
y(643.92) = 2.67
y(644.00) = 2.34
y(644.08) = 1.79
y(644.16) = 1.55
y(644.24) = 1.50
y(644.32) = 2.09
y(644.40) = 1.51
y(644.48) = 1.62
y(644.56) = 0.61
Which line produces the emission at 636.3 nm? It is Mg II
